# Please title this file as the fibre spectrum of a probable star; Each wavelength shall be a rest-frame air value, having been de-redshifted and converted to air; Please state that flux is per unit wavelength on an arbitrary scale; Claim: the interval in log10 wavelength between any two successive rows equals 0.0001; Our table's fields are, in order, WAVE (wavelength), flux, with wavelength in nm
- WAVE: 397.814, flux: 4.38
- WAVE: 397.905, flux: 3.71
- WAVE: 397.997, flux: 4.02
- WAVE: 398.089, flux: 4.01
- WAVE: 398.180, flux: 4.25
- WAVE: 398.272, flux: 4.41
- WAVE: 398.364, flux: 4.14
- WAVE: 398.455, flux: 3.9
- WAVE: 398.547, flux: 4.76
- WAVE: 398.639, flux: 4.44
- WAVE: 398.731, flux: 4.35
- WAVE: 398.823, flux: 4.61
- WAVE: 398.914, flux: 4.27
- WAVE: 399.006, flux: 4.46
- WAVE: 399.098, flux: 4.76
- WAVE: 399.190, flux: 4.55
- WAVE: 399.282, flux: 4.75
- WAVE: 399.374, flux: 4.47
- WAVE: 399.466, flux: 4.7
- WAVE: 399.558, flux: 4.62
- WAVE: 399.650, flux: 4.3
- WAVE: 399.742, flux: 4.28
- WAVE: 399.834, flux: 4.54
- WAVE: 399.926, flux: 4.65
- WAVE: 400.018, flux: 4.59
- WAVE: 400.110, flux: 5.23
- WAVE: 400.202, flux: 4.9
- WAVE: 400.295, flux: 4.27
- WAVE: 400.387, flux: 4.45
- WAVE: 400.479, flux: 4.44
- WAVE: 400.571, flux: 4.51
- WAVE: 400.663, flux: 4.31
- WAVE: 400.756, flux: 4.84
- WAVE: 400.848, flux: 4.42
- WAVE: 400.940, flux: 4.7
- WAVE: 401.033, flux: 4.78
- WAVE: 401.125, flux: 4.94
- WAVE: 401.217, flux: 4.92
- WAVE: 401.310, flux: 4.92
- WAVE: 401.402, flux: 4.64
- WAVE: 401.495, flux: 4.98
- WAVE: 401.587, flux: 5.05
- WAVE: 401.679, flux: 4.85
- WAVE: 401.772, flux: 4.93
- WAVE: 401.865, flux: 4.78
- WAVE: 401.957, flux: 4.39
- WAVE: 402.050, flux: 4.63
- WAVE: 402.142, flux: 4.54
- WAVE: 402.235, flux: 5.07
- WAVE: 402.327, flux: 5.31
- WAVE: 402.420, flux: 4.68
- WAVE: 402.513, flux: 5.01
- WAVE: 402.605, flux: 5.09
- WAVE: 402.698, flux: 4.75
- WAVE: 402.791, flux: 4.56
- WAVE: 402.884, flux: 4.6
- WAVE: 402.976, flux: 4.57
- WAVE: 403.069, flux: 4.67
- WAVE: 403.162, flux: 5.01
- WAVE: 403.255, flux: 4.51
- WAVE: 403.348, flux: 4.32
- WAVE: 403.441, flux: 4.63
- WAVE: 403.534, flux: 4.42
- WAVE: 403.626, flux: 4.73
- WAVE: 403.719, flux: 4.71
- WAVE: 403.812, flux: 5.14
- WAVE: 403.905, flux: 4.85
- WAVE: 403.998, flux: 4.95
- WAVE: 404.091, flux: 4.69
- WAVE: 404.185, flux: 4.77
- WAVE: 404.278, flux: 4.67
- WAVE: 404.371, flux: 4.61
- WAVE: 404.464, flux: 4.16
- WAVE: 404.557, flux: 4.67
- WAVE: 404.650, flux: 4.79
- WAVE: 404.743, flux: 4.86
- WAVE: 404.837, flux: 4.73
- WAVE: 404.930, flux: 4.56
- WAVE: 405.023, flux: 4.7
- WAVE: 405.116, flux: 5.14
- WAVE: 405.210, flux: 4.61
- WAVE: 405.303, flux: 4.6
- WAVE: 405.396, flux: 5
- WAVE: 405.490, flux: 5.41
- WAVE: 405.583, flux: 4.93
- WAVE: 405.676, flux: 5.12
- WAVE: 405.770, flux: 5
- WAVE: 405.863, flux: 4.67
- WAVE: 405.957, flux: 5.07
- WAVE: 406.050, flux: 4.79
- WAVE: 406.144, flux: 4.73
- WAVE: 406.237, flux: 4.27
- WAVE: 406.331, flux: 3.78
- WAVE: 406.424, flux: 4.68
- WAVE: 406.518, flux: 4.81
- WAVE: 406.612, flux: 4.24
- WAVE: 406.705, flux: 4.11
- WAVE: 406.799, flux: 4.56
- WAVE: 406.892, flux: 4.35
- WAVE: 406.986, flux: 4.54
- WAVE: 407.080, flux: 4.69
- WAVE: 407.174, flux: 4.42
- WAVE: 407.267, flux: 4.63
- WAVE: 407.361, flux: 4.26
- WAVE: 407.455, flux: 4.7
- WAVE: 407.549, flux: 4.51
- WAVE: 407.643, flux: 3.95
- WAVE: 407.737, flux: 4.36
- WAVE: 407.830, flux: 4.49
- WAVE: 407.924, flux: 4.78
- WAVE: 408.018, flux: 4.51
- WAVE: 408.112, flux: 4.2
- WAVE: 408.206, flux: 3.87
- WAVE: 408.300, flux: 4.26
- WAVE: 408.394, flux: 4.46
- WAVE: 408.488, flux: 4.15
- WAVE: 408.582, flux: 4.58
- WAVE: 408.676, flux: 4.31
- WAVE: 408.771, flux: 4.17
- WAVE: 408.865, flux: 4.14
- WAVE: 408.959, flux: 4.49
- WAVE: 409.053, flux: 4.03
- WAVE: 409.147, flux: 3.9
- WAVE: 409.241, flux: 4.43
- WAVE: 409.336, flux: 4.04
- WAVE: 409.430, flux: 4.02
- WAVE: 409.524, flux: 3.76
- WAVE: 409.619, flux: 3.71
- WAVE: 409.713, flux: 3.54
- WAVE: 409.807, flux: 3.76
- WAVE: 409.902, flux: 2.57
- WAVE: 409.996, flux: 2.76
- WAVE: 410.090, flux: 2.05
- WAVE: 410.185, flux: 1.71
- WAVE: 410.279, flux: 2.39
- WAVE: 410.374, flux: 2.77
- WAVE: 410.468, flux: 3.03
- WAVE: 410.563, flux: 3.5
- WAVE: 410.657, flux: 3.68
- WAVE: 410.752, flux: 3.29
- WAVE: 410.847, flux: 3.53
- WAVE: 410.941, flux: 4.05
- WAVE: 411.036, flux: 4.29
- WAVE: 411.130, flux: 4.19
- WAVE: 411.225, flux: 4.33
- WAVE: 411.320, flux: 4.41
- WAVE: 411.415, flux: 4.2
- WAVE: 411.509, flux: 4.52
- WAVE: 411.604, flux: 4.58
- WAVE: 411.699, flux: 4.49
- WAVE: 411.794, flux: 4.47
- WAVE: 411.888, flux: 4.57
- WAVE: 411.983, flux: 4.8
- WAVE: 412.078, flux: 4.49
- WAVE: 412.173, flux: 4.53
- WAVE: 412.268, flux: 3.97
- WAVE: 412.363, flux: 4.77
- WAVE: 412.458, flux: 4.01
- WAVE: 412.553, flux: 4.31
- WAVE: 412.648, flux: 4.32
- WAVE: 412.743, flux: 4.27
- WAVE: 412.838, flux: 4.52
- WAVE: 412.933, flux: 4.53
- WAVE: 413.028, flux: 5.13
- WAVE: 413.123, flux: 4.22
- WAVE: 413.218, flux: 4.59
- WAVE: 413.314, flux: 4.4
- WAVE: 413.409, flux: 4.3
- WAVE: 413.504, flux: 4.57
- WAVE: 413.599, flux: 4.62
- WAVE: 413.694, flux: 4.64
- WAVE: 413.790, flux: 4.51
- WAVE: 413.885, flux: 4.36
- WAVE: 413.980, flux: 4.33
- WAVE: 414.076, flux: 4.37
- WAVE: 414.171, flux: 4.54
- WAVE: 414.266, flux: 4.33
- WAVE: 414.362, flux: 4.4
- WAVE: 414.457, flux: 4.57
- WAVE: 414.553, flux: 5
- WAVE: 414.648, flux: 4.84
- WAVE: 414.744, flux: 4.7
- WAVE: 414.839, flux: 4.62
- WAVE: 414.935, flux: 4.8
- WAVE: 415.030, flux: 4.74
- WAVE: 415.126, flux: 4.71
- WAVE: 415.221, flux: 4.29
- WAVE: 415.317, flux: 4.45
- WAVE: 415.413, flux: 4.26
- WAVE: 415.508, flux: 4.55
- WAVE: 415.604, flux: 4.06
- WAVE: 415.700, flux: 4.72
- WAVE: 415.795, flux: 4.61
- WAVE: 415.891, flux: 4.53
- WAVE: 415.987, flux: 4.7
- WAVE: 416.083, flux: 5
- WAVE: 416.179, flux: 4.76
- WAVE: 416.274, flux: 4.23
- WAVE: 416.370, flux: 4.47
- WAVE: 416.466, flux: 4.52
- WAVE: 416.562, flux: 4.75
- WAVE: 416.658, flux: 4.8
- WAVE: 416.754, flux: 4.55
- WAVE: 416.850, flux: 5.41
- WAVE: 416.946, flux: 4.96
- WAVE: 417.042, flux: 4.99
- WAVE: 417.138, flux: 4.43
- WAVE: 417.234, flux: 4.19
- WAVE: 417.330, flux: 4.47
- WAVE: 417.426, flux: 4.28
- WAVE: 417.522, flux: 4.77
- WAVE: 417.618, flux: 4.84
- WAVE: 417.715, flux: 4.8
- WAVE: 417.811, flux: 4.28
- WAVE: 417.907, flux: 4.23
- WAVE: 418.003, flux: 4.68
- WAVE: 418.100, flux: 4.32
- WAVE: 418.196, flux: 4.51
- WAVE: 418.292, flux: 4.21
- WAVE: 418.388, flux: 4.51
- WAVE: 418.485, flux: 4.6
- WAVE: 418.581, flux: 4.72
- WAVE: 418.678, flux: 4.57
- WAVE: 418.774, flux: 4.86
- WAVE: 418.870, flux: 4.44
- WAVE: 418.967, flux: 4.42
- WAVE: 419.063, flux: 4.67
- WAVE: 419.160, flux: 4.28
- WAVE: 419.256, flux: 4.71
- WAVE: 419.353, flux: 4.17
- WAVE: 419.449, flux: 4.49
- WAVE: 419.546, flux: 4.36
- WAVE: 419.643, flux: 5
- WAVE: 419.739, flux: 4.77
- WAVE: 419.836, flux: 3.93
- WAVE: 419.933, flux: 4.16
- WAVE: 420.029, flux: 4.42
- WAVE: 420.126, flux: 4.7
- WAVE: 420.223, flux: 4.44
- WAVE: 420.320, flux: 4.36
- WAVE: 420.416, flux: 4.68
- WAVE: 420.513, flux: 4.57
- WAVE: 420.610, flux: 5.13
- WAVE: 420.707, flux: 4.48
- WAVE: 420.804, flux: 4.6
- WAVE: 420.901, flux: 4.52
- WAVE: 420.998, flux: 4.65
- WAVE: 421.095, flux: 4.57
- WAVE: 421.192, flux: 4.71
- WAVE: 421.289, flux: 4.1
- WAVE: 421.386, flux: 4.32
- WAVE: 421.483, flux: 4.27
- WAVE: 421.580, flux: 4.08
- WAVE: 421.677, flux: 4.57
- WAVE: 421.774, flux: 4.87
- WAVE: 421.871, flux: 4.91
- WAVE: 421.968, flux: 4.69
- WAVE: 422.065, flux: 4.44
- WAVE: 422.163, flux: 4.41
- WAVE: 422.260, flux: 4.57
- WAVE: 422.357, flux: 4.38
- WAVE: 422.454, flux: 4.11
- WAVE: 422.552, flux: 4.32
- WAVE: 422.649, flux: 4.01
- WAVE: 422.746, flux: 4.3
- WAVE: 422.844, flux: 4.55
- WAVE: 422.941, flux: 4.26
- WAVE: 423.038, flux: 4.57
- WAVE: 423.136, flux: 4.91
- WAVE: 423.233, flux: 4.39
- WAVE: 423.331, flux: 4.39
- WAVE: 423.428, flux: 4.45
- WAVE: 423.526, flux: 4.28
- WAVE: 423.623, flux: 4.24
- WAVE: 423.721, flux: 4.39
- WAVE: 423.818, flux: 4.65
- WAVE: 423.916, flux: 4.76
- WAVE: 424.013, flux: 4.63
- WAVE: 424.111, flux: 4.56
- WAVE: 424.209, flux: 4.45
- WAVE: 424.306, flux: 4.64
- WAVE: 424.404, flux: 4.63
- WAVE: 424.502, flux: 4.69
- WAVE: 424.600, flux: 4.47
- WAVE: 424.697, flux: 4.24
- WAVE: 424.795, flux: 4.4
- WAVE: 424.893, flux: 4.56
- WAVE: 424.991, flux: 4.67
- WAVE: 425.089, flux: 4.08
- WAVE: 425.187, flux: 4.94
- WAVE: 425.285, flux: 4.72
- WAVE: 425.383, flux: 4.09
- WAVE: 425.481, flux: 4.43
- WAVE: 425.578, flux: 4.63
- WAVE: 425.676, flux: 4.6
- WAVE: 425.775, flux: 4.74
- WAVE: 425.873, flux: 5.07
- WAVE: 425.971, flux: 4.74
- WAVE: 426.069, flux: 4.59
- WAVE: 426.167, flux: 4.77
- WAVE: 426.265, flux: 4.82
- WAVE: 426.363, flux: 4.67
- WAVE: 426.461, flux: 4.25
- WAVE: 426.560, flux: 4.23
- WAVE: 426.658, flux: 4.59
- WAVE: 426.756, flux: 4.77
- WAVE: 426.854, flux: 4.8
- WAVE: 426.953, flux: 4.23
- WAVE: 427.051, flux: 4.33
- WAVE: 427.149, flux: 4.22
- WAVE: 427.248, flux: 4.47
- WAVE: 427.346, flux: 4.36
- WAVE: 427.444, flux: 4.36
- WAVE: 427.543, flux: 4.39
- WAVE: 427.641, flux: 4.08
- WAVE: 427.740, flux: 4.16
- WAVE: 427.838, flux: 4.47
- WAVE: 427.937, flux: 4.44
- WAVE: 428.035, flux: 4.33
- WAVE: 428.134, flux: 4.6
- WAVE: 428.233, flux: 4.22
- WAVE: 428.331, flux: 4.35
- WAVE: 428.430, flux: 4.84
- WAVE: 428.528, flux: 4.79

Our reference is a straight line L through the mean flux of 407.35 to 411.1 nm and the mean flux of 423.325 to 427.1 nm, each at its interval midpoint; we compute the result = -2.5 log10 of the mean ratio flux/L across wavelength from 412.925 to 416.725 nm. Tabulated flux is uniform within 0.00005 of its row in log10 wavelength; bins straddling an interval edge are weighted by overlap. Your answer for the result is -0.123 mag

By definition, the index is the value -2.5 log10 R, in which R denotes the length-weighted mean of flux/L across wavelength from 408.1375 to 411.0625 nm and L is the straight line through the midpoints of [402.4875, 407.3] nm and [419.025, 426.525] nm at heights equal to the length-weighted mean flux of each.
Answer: 0.26 mag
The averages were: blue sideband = 4.69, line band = 3.65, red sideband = 4.51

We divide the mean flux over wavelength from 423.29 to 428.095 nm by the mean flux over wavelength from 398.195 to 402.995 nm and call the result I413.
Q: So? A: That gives 1.0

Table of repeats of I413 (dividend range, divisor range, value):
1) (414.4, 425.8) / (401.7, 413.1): 1.04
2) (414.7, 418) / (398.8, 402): 0.99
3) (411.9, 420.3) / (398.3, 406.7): 0.97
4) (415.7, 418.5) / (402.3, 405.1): 0.97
